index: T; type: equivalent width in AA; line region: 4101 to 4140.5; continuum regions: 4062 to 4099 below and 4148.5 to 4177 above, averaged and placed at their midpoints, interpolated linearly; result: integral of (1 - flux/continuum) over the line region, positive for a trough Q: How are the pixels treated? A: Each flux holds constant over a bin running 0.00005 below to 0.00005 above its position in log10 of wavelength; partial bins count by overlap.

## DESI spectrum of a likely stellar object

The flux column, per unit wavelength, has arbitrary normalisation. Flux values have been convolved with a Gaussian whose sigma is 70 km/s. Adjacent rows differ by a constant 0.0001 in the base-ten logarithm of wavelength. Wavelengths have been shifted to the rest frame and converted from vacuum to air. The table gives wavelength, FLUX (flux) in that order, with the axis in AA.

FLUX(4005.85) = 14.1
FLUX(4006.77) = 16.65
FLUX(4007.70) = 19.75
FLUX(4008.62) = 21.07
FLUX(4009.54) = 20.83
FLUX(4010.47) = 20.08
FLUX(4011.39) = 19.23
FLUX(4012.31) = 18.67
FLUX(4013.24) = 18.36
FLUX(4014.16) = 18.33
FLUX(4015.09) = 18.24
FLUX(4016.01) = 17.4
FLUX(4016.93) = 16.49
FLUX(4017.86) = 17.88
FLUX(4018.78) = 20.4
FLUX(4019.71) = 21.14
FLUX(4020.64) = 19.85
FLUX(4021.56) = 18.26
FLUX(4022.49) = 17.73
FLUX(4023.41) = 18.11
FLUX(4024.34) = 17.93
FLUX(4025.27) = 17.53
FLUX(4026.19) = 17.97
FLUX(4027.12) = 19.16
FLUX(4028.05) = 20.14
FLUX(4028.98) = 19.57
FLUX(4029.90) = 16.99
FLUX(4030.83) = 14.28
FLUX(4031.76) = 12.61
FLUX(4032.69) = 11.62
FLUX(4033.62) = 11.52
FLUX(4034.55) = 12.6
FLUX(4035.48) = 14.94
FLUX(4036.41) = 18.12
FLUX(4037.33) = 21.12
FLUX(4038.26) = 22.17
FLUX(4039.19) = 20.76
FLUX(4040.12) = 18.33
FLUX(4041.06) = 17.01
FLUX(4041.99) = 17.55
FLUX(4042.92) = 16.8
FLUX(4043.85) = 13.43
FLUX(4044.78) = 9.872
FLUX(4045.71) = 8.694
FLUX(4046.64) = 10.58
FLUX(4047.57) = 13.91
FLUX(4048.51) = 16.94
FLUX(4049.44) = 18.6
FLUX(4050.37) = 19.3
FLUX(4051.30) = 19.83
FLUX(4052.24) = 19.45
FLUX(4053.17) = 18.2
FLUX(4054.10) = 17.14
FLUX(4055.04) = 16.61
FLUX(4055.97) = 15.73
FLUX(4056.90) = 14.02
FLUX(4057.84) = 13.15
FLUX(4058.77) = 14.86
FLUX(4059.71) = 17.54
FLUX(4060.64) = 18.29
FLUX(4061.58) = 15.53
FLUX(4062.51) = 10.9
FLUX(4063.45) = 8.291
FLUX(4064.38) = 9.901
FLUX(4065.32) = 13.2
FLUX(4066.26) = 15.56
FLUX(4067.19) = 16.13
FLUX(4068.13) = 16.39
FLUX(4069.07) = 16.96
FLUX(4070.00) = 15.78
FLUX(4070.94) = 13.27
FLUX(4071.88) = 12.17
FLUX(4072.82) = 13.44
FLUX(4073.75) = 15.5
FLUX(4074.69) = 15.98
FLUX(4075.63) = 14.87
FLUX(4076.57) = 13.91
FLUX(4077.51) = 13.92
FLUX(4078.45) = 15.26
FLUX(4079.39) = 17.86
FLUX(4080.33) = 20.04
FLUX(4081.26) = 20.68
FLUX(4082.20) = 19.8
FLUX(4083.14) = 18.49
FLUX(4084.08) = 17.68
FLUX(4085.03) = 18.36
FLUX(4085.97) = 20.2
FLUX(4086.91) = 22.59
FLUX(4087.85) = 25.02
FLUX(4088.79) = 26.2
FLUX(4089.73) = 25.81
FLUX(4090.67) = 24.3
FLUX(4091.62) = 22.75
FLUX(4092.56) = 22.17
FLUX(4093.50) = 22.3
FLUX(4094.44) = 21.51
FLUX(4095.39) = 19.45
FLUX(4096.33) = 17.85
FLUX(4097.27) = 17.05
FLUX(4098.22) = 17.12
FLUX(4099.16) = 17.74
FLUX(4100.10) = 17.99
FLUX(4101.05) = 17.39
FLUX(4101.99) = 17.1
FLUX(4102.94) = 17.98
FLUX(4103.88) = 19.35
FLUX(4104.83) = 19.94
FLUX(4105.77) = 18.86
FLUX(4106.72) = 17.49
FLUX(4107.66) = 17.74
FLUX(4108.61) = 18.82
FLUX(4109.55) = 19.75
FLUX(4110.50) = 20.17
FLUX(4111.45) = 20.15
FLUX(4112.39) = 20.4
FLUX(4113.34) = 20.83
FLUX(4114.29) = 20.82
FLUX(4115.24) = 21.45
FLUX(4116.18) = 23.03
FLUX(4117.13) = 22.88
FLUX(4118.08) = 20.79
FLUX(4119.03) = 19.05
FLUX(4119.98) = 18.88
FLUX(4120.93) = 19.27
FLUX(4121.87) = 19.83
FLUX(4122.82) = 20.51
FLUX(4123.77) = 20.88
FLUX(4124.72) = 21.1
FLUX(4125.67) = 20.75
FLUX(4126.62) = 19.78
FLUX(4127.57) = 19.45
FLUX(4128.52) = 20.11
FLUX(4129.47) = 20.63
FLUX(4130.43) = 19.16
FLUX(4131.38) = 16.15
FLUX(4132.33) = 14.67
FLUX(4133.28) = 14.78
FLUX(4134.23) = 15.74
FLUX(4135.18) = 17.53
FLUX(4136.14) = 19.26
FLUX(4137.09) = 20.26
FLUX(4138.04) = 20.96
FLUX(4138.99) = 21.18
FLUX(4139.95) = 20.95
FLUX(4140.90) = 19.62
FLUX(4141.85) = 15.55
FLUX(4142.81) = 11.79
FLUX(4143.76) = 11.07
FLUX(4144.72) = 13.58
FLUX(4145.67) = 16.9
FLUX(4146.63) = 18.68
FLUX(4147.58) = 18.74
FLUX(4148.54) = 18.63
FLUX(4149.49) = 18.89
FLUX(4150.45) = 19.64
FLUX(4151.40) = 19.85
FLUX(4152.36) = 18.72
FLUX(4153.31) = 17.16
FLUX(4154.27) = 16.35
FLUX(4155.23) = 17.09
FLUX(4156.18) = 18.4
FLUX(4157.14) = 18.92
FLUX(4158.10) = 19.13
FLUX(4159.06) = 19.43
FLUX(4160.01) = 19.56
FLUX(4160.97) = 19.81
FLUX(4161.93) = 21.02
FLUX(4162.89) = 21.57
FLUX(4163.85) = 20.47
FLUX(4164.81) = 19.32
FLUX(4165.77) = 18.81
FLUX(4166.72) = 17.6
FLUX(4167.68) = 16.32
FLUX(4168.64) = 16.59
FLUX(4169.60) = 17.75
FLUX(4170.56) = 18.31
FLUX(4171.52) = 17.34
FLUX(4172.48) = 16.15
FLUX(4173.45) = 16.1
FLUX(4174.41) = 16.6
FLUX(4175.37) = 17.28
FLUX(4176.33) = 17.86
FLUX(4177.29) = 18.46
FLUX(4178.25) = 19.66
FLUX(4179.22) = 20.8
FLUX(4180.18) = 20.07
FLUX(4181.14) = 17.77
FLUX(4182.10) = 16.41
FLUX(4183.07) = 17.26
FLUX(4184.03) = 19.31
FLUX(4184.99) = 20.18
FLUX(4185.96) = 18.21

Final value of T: -3.17 AA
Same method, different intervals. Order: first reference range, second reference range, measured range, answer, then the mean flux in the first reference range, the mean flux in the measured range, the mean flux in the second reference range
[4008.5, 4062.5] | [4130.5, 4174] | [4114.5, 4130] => -2.48 AA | 17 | 20.5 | 17.9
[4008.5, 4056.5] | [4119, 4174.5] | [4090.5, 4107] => -1.29 AA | 17.3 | 19.3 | 18.3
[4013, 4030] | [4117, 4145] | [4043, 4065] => 4.39 AA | 18.5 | 14.8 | 18.5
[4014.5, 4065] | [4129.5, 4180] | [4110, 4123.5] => -2.38 AA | 16.4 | 20.6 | 18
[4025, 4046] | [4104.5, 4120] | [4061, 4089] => 2.93 AA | 16.3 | 16.4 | 20.1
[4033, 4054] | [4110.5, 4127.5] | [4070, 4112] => 0.61 AA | 16.3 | 18.7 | 20.6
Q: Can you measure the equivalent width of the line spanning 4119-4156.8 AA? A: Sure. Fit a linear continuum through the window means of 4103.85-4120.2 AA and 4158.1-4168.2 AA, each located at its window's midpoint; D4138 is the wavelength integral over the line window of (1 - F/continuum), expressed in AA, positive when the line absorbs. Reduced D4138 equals 2.8 AA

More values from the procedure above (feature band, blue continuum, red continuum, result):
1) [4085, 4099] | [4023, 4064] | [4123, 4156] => -3.6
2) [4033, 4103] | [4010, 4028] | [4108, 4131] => 8.7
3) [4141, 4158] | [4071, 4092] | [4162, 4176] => 0.9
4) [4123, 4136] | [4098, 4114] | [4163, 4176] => -0.1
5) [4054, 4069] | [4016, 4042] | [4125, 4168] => 2.7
